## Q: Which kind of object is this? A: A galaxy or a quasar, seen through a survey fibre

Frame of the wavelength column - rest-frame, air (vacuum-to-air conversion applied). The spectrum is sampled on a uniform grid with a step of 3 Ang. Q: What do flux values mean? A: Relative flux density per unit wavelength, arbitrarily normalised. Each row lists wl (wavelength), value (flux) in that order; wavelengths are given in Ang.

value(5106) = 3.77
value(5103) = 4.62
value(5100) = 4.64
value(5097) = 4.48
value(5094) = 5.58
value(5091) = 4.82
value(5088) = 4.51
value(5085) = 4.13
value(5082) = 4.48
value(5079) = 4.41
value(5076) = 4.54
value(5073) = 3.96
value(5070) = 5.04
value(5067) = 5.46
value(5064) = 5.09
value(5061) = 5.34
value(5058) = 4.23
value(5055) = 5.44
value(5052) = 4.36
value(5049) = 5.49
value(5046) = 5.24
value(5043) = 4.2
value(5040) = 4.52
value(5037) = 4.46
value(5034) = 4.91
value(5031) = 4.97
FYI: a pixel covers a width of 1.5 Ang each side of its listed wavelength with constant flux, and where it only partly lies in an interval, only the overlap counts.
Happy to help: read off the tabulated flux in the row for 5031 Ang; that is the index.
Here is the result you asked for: 4.97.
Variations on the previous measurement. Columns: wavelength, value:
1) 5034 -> 4.91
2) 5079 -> 4.41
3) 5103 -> 4.62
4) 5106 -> 3.77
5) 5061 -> 5.34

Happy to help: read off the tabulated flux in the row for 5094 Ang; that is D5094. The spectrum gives 5.58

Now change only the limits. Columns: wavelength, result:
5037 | 4.46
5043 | 4.2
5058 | 4.23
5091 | 4.82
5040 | 4.52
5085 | 4.13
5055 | 5.44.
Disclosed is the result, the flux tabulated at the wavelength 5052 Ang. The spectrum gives 4.36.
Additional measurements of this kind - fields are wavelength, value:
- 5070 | 5.04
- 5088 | 4.51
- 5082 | 4.48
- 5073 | 3.96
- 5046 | 5.24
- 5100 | 4.64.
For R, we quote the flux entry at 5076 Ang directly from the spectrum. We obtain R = 4.54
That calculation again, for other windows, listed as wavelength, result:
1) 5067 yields 5.46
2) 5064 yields 5.09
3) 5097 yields 4.48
